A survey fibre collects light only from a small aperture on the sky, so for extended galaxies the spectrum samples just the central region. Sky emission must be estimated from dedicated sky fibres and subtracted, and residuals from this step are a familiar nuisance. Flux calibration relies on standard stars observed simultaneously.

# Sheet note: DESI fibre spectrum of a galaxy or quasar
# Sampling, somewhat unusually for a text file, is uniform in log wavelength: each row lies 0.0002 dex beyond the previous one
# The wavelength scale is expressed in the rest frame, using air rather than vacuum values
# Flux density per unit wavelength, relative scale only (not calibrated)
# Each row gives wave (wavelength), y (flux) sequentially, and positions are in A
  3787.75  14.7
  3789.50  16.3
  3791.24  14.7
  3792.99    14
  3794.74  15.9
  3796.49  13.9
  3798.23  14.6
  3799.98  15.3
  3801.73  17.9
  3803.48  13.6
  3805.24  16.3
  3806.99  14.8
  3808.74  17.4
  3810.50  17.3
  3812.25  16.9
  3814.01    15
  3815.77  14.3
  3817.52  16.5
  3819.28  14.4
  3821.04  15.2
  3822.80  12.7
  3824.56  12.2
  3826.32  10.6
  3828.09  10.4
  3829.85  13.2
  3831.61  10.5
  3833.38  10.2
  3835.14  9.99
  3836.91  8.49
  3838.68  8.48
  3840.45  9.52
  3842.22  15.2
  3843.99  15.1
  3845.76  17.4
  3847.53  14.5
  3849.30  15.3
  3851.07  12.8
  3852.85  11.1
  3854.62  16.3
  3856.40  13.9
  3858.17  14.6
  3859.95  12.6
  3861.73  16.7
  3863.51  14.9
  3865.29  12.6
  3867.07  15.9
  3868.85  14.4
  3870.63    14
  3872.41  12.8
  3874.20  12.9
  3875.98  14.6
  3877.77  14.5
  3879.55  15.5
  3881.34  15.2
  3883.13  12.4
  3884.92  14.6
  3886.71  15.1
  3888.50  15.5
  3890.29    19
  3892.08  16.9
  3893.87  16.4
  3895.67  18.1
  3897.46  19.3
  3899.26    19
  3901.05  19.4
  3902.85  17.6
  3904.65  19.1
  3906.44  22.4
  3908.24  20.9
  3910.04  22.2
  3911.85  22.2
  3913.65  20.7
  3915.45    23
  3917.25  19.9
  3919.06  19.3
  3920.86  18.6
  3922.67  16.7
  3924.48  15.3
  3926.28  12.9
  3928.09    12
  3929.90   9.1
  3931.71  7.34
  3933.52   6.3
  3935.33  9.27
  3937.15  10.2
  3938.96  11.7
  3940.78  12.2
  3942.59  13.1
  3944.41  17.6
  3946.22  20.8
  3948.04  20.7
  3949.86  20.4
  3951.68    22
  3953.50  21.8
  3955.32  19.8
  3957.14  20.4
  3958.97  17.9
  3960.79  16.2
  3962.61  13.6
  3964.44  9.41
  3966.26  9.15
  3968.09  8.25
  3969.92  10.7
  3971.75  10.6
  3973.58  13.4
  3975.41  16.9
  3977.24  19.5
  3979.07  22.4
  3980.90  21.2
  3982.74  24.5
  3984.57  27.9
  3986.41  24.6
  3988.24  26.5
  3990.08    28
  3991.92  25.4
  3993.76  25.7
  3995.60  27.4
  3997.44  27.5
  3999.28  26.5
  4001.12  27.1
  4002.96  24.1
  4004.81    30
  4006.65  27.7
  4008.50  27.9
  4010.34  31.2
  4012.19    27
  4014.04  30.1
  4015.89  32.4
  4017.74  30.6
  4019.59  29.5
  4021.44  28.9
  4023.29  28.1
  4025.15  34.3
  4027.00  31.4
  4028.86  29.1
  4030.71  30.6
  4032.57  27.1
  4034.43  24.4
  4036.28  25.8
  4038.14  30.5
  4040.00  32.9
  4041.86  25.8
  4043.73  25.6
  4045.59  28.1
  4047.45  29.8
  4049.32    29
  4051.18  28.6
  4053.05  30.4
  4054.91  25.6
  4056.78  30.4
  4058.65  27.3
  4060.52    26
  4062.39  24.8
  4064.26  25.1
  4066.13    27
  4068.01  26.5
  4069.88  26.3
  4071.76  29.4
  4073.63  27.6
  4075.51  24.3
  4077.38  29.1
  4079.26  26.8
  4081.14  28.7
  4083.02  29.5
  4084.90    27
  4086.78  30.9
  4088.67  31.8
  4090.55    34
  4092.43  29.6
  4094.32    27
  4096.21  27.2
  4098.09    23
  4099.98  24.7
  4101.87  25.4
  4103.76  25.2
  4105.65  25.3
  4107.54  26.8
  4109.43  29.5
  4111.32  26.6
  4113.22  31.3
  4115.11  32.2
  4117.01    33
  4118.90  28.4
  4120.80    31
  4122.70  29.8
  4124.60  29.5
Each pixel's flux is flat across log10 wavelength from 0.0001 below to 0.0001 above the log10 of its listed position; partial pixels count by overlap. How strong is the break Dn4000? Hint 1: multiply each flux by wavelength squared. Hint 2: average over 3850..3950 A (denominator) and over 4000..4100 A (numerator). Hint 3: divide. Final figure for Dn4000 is 1.94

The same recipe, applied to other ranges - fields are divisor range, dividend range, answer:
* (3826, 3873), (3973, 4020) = 2.15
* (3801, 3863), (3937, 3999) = 1.48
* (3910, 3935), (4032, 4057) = 1.90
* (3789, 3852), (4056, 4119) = 2.30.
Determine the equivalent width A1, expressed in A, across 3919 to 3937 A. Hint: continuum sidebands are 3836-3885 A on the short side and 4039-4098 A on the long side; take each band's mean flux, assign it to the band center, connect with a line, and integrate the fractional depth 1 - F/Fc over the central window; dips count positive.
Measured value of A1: 5.9 A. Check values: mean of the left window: 13.8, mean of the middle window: 12.3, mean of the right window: 28.1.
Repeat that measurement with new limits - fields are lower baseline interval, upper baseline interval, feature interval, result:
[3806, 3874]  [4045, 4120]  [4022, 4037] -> -2.5 A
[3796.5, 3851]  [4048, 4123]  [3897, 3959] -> 7.1 A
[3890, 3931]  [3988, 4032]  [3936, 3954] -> 4.2 A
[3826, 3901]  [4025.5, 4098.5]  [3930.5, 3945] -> 6.5 A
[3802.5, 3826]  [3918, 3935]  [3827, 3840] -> 4.0 A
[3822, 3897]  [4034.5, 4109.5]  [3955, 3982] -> 7.3 A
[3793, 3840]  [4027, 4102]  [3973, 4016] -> -3.0 A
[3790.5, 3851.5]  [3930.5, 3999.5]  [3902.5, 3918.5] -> -4.4 A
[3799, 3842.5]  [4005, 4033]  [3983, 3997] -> 0.5 A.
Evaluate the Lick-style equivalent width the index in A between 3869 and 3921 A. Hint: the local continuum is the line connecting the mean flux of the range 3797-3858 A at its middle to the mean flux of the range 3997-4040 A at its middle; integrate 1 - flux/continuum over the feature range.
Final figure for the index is 4.4 A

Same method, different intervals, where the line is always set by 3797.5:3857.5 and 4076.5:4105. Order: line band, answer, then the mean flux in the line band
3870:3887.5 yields 2.5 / 14.2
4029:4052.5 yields -2.8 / 28.3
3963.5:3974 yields 5.5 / 10.1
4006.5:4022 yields -3.7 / 29.6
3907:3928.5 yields -0.3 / 18.8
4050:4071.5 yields -0.7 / 27.2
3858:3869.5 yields 0.9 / 14.5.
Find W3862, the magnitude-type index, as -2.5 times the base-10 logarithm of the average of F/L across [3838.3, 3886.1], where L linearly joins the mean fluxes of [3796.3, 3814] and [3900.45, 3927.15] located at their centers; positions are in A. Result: 0.25 mag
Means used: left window 15.8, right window 19.4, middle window 14.1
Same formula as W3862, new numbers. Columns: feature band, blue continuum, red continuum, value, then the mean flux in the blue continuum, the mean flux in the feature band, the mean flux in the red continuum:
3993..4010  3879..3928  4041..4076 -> -0.14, 18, 27.3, 27.3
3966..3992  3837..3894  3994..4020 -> 0.32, 14.3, 19.3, 28.4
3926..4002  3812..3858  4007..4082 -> 0.26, 13.1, 17.9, 28.3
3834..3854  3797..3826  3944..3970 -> 0.23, 15.2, 12.6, 16.7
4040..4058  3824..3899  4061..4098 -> -0.10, 14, 28.4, 27.9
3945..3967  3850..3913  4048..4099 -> 0.16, 16.2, 17.7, 27.9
